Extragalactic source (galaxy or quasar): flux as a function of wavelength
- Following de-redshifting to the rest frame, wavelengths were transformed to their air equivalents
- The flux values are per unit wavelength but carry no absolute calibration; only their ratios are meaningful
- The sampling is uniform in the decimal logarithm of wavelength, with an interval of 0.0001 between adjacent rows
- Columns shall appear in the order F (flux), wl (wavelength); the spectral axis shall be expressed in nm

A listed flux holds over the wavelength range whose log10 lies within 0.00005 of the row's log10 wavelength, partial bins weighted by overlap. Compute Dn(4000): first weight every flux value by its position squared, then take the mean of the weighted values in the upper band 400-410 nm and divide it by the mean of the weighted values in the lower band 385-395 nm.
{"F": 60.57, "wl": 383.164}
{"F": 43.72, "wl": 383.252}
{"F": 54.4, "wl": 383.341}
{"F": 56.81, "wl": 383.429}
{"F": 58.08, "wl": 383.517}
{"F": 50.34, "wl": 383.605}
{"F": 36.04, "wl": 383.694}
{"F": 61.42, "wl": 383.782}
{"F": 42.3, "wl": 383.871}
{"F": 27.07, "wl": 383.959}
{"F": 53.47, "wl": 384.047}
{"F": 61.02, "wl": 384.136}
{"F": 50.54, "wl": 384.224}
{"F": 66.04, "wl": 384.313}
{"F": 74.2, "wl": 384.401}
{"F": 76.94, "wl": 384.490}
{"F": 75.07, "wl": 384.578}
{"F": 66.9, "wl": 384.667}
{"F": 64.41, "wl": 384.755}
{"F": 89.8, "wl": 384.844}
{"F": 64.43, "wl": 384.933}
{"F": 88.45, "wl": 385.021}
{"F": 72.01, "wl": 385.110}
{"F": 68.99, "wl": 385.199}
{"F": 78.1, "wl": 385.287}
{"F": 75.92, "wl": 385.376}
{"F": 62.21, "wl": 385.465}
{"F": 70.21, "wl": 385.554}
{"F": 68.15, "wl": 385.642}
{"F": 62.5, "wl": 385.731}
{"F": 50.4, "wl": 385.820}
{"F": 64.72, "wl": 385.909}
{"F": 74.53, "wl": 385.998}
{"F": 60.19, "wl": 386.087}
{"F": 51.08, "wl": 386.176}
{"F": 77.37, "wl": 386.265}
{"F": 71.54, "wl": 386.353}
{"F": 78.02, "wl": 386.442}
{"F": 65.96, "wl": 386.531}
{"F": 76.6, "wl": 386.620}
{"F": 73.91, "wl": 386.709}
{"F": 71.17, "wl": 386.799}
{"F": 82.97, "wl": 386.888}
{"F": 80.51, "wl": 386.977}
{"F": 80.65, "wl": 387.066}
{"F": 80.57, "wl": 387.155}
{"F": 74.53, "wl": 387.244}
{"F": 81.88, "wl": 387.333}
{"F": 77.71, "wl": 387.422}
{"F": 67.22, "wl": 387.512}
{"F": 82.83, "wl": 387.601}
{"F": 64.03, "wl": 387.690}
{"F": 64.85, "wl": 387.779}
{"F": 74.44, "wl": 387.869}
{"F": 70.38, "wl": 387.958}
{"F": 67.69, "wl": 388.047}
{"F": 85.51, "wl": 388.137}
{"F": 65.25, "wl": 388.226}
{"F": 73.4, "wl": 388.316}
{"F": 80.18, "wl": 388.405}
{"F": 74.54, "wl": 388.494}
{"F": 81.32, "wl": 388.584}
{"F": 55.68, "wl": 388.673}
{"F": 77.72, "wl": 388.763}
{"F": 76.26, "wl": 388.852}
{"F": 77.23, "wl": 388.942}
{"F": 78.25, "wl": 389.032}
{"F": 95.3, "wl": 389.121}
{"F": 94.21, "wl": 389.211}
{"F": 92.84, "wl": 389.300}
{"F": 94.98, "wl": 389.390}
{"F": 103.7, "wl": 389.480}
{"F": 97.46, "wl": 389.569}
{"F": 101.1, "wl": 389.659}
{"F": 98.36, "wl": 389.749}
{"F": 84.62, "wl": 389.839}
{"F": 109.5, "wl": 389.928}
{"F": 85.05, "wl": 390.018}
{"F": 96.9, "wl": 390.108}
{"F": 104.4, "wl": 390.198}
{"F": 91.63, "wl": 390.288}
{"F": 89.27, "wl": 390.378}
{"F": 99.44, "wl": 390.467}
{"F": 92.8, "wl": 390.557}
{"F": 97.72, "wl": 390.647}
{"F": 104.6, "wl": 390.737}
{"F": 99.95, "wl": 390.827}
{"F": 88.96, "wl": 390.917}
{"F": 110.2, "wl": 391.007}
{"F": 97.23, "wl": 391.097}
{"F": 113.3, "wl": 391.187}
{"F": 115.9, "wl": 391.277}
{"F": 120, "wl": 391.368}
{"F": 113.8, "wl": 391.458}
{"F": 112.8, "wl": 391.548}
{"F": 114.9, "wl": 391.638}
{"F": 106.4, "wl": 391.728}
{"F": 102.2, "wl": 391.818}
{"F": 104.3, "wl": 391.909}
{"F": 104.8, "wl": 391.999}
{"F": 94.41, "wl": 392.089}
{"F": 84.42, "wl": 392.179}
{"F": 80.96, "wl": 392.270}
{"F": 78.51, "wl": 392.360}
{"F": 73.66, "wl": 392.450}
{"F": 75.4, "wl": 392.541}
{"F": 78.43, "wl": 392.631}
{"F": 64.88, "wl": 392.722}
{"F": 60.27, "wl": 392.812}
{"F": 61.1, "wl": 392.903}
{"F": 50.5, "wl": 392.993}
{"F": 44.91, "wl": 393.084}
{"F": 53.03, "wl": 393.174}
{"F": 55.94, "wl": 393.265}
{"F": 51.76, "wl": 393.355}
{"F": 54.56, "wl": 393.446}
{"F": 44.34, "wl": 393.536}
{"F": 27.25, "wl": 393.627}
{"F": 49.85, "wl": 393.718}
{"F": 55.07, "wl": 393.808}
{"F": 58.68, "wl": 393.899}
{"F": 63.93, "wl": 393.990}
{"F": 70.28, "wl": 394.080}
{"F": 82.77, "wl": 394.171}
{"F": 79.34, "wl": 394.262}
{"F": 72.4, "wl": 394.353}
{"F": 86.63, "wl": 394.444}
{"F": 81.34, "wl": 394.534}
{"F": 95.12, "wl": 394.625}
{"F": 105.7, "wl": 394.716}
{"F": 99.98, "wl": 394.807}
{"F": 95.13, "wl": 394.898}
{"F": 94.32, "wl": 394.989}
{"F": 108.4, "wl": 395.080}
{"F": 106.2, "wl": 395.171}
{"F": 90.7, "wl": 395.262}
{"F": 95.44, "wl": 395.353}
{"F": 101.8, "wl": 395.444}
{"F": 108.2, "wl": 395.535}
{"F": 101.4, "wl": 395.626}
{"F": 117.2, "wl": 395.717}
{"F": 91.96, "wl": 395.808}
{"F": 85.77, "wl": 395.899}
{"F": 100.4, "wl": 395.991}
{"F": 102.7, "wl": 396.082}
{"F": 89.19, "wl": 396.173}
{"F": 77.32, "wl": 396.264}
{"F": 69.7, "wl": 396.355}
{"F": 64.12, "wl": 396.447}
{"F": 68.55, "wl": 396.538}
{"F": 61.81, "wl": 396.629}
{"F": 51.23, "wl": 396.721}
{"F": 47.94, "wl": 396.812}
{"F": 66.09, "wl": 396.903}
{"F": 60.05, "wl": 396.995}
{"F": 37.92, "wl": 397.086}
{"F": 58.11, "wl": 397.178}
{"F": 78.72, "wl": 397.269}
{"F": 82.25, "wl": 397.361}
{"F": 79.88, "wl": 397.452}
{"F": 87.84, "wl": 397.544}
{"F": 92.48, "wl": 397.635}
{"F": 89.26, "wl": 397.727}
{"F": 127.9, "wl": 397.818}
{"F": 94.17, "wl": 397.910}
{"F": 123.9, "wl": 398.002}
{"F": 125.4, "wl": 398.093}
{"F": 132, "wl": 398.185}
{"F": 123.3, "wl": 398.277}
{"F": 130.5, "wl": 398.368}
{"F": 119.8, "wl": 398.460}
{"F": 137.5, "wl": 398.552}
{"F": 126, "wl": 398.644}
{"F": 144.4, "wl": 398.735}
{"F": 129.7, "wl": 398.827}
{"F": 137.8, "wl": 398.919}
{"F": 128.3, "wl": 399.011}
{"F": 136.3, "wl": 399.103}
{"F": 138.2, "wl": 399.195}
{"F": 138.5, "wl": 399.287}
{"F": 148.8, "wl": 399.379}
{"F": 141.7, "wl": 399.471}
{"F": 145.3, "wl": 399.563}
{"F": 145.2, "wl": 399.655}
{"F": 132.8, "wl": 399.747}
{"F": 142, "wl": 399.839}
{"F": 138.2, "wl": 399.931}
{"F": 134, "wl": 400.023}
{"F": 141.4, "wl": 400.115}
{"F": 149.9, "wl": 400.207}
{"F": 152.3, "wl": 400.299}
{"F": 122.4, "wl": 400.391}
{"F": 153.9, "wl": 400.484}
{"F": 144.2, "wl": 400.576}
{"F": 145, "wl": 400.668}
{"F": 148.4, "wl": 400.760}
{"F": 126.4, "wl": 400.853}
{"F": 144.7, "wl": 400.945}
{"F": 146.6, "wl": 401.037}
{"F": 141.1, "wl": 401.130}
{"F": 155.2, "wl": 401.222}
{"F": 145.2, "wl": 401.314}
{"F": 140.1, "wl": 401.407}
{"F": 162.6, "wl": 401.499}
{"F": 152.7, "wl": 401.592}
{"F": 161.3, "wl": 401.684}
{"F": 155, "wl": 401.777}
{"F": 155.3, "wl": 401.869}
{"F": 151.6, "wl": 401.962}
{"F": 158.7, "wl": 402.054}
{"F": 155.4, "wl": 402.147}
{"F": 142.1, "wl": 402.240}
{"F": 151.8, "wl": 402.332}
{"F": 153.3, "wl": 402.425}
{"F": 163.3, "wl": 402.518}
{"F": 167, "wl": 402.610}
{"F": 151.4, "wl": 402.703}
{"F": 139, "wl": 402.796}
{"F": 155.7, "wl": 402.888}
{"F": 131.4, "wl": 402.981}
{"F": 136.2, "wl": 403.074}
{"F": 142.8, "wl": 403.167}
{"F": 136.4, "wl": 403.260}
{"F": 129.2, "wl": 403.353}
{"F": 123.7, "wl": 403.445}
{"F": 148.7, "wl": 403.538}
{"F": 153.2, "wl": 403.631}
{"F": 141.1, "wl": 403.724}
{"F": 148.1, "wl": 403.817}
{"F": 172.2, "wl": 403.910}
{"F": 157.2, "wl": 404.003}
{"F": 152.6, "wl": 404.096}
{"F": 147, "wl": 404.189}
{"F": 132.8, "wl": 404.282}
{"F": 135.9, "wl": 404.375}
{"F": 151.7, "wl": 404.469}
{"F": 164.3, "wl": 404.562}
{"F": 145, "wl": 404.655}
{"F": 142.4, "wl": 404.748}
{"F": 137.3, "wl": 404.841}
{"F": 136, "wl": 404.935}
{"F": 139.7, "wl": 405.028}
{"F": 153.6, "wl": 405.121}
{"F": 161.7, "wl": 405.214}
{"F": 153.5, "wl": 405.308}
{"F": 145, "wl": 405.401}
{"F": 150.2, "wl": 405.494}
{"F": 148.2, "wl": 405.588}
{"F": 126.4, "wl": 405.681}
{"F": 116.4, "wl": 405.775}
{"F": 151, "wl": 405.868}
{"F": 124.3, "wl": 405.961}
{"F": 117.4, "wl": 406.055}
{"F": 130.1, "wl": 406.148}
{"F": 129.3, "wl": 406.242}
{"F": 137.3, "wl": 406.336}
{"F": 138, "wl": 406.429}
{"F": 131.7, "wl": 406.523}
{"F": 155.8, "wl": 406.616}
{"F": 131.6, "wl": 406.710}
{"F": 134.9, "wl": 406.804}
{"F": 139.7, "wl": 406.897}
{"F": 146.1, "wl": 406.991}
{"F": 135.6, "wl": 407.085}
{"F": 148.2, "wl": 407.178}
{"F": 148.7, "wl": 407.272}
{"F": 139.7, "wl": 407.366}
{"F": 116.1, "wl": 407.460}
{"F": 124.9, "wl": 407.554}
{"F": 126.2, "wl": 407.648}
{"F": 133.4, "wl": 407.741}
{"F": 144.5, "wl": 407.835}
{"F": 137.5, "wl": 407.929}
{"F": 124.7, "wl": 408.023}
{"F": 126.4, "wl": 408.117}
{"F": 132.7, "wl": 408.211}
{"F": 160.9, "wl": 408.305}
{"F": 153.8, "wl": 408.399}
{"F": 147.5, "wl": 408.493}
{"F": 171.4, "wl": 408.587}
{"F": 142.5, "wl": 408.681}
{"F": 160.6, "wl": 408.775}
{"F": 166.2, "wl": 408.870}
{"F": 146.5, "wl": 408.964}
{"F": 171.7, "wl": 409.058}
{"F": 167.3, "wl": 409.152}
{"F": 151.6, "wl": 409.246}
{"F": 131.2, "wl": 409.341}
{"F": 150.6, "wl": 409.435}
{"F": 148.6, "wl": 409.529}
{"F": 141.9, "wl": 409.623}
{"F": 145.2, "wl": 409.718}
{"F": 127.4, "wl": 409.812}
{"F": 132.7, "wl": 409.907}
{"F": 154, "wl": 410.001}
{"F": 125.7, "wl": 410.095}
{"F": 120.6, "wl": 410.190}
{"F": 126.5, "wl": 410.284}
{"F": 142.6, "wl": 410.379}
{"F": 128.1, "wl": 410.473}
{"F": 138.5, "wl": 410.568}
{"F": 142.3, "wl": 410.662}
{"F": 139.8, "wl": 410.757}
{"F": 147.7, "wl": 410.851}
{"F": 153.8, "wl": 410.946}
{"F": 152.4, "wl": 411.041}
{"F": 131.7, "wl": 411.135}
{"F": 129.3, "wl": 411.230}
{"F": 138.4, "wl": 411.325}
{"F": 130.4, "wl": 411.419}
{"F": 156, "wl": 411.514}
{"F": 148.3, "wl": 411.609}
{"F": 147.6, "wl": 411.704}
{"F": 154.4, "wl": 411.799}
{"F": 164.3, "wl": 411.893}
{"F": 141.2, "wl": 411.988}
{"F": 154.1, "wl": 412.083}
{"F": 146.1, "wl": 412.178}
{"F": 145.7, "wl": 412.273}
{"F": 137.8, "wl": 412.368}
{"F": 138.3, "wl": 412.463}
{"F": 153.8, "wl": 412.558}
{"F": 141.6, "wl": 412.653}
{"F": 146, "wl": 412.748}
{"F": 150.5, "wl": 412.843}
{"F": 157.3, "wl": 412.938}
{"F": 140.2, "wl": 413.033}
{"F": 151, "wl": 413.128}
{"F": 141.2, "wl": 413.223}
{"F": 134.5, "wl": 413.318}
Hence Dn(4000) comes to 1.94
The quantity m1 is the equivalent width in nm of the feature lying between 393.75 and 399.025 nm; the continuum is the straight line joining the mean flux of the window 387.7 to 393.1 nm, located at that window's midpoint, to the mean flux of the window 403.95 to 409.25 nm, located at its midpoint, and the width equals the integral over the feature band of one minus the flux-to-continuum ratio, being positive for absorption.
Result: 0.78 nm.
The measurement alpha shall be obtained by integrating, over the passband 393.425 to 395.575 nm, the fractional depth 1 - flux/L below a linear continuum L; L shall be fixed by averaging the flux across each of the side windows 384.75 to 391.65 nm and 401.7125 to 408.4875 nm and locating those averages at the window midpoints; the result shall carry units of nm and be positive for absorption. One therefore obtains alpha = 0.51 nm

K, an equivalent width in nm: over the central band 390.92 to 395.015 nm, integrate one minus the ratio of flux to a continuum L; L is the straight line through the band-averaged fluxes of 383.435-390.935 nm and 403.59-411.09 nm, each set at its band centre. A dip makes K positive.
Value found 0.58 nm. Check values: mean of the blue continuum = 75.9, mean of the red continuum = 143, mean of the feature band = 80.9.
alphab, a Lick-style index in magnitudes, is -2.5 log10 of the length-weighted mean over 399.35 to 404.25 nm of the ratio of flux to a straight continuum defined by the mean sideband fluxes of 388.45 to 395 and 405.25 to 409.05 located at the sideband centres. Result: -0.211 mag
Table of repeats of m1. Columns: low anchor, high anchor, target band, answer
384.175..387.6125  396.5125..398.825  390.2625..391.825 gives -0.43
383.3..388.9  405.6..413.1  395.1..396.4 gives 0.04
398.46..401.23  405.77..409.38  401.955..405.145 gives -0.15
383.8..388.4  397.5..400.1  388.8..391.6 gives -0.29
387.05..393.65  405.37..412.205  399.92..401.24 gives -0.31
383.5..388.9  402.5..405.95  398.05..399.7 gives -0.16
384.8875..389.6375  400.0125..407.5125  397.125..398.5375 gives 0.19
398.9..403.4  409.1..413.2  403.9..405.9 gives -0.02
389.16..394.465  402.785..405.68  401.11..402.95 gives -0.25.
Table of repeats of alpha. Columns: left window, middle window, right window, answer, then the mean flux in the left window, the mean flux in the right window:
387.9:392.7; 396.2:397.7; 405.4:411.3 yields 0.57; 91.7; 140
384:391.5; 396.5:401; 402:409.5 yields 0.13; 80.7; 144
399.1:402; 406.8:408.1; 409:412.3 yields 0.08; 145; 144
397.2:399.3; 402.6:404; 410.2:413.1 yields -0.20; 117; 144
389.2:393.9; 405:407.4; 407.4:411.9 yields -0.15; 85.8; 143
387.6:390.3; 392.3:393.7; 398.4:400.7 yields 0.62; 83.8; 139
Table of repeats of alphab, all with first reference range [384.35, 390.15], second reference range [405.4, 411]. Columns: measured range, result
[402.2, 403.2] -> -0.20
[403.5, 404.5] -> -0.17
